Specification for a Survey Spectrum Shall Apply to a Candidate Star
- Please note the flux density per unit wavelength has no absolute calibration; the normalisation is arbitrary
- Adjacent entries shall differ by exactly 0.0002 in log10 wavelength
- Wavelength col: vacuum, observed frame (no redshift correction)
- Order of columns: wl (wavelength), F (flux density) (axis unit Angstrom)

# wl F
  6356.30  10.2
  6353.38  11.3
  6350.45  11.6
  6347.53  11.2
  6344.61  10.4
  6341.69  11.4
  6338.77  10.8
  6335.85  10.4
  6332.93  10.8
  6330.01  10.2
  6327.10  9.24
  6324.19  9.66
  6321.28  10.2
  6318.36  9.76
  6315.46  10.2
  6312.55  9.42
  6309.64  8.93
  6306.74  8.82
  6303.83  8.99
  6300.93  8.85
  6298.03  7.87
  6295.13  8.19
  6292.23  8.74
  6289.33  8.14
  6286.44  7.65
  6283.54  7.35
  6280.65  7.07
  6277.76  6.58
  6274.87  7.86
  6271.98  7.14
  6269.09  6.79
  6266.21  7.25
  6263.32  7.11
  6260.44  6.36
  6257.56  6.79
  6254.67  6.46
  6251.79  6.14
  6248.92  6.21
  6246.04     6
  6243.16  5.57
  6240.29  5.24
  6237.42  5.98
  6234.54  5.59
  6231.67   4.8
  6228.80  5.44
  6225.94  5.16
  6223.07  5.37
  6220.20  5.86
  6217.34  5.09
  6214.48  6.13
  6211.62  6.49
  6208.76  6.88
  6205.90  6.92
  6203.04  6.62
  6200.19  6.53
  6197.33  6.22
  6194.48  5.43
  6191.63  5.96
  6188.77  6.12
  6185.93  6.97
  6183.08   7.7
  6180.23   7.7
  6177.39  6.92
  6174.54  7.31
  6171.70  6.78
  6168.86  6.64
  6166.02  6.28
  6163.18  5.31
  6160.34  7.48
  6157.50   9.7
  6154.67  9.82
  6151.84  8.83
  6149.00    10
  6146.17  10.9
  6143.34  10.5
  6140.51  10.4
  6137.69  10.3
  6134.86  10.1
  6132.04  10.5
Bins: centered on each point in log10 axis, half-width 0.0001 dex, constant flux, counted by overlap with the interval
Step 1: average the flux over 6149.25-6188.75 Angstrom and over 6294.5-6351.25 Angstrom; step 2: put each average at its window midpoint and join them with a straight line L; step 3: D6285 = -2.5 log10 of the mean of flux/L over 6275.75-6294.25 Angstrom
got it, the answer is 0.22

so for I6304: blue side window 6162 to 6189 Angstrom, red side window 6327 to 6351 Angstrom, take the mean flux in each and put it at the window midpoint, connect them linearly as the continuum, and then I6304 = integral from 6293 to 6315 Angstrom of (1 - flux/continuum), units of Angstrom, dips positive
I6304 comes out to 2.4 Angstrom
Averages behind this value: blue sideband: 6.82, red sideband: 10.7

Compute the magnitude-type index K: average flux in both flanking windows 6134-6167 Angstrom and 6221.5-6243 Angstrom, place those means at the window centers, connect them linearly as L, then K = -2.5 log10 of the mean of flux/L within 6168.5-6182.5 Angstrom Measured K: 0.12 mag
